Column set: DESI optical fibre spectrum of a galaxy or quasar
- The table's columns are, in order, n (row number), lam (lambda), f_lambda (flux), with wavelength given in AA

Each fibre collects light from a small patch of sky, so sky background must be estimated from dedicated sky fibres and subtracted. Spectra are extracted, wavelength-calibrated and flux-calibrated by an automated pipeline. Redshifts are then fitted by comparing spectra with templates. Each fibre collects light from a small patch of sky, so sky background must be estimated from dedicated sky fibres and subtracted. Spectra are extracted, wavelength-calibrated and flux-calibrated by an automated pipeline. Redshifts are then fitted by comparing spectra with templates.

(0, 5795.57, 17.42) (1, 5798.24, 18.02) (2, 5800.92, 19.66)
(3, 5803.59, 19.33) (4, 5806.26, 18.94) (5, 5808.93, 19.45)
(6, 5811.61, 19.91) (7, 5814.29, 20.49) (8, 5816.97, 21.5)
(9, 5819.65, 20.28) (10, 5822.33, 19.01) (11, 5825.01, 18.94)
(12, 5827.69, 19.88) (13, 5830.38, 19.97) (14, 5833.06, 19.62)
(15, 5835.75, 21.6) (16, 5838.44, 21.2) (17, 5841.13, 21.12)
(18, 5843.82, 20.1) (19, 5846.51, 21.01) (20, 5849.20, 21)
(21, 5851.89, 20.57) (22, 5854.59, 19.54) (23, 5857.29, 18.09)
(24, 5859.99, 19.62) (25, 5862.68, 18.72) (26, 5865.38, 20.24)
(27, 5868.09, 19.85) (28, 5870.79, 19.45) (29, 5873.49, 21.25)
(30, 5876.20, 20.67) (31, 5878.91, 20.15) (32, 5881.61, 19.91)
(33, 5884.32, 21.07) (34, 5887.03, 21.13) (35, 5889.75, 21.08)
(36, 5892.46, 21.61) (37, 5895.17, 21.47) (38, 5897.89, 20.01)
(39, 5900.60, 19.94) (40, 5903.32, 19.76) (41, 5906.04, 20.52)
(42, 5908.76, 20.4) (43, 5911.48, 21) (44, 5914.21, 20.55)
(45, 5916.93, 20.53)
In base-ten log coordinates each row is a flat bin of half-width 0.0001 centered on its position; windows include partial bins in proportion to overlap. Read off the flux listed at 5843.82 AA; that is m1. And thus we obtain 20.1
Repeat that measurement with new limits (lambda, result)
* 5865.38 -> 20.24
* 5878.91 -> 20.15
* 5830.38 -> 19.97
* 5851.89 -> 20.57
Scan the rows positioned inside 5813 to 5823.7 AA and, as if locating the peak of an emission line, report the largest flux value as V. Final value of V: 21.5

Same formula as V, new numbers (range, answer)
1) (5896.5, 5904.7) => 20.01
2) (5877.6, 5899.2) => 21.61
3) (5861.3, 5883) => 21.25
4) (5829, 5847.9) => 21.6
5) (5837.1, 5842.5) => 21.2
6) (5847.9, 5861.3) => 21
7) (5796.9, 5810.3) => 19.66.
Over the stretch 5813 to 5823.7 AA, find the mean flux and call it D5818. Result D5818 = 20.3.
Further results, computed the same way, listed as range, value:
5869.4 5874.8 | 20.4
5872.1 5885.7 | 20.6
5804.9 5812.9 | 19.4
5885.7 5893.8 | 21.3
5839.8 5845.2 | 20.6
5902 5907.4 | 20.1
